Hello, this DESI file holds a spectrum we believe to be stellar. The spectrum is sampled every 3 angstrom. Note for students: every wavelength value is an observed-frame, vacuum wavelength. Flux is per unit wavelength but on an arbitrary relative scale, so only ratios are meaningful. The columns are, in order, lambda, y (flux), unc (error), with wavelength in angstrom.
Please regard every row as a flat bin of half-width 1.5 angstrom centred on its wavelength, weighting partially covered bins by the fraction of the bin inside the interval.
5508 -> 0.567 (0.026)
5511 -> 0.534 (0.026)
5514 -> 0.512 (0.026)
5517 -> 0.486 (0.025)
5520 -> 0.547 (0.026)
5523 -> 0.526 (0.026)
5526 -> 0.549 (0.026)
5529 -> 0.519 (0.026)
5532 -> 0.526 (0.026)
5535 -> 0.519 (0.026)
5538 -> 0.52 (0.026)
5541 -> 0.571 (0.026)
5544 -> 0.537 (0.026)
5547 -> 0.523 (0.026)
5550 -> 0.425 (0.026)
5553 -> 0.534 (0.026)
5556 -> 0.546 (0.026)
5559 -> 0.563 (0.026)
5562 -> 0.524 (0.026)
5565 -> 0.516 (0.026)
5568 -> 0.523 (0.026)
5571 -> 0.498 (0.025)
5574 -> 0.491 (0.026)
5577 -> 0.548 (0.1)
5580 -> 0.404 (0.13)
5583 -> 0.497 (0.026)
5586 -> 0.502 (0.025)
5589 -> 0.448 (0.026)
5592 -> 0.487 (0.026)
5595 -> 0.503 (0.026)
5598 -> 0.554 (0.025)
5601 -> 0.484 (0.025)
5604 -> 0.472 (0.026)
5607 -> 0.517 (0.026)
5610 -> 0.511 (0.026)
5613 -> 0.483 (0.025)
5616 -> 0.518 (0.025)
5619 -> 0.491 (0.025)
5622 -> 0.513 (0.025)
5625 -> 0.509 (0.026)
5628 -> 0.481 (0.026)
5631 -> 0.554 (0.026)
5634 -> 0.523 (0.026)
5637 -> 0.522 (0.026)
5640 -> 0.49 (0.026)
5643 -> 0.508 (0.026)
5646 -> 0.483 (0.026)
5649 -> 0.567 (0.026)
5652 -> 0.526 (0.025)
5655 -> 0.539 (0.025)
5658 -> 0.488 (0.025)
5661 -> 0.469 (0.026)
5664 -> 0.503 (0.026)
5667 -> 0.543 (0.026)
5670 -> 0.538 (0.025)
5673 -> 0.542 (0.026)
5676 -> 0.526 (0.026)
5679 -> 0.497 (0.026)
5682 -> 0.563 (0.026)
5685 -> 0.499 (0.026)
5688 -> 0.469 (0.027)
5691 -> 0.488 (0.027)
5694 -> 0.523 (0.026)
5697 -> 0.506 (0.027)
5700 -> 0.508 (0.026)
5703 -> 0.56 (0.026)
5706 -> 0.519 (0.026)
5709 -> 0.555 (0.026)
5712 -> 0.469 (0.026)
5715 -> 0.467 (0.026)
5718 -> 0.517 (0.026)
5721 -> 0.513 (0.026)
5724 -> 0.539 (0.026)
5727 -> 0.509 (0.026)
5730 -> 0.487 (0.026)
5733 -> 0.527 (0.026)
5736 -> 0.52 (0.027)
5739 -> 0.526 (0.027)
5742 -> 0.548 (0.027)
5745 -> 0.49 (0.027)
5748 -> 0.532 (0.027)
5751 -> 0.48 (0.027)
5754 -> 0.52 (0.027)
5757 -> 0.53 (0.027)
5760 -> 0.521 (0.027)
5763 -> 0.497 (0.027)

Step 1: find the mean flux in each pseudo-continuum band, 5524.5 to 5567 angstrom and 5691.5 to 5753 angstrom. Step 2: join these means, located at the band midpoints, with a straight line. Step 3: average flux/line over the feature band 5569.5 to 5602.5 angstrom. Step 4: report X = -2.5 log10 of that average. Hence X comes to 0.07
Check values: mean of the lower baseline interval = 0.527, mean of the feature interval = 0.492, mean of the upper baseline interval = 0.514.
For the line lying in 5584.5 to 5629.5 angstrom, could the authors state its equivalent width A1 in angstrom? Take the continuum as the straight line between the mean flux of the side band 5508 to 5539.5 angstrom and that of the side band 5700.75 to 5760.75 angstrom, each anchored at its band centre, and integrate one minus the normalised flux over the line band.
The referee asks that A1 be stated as 2.1 angstrom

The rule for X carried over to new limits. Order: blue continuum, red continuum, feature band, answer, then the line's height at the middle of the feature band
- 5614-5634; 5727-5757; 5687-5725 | 0.007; 0.514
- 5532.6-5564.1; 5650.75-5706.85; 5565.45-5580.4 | 0.049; 0.524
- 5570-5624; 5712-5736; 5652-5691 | -0.026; 0.502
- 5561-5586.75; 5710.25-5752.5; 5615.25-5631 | -0.008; 0.503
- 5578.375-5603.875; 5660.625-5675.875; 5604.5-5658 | -0.016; 0.505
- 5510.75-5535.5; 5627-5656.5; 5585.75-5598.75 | 0.056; 0.522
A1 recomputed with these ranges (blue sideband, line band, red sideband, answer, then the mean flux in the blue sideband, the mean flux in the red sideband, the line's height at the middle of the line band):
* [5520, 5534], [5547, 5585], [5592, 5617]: 0.8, 0.531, 0.504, 0.518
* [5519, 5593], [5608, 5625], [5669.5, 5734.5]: 0.3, 0.514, 0.514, 0.514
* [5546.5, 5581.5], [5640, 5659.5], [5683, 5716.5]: -0.4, 0.507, 0.507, 0.507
